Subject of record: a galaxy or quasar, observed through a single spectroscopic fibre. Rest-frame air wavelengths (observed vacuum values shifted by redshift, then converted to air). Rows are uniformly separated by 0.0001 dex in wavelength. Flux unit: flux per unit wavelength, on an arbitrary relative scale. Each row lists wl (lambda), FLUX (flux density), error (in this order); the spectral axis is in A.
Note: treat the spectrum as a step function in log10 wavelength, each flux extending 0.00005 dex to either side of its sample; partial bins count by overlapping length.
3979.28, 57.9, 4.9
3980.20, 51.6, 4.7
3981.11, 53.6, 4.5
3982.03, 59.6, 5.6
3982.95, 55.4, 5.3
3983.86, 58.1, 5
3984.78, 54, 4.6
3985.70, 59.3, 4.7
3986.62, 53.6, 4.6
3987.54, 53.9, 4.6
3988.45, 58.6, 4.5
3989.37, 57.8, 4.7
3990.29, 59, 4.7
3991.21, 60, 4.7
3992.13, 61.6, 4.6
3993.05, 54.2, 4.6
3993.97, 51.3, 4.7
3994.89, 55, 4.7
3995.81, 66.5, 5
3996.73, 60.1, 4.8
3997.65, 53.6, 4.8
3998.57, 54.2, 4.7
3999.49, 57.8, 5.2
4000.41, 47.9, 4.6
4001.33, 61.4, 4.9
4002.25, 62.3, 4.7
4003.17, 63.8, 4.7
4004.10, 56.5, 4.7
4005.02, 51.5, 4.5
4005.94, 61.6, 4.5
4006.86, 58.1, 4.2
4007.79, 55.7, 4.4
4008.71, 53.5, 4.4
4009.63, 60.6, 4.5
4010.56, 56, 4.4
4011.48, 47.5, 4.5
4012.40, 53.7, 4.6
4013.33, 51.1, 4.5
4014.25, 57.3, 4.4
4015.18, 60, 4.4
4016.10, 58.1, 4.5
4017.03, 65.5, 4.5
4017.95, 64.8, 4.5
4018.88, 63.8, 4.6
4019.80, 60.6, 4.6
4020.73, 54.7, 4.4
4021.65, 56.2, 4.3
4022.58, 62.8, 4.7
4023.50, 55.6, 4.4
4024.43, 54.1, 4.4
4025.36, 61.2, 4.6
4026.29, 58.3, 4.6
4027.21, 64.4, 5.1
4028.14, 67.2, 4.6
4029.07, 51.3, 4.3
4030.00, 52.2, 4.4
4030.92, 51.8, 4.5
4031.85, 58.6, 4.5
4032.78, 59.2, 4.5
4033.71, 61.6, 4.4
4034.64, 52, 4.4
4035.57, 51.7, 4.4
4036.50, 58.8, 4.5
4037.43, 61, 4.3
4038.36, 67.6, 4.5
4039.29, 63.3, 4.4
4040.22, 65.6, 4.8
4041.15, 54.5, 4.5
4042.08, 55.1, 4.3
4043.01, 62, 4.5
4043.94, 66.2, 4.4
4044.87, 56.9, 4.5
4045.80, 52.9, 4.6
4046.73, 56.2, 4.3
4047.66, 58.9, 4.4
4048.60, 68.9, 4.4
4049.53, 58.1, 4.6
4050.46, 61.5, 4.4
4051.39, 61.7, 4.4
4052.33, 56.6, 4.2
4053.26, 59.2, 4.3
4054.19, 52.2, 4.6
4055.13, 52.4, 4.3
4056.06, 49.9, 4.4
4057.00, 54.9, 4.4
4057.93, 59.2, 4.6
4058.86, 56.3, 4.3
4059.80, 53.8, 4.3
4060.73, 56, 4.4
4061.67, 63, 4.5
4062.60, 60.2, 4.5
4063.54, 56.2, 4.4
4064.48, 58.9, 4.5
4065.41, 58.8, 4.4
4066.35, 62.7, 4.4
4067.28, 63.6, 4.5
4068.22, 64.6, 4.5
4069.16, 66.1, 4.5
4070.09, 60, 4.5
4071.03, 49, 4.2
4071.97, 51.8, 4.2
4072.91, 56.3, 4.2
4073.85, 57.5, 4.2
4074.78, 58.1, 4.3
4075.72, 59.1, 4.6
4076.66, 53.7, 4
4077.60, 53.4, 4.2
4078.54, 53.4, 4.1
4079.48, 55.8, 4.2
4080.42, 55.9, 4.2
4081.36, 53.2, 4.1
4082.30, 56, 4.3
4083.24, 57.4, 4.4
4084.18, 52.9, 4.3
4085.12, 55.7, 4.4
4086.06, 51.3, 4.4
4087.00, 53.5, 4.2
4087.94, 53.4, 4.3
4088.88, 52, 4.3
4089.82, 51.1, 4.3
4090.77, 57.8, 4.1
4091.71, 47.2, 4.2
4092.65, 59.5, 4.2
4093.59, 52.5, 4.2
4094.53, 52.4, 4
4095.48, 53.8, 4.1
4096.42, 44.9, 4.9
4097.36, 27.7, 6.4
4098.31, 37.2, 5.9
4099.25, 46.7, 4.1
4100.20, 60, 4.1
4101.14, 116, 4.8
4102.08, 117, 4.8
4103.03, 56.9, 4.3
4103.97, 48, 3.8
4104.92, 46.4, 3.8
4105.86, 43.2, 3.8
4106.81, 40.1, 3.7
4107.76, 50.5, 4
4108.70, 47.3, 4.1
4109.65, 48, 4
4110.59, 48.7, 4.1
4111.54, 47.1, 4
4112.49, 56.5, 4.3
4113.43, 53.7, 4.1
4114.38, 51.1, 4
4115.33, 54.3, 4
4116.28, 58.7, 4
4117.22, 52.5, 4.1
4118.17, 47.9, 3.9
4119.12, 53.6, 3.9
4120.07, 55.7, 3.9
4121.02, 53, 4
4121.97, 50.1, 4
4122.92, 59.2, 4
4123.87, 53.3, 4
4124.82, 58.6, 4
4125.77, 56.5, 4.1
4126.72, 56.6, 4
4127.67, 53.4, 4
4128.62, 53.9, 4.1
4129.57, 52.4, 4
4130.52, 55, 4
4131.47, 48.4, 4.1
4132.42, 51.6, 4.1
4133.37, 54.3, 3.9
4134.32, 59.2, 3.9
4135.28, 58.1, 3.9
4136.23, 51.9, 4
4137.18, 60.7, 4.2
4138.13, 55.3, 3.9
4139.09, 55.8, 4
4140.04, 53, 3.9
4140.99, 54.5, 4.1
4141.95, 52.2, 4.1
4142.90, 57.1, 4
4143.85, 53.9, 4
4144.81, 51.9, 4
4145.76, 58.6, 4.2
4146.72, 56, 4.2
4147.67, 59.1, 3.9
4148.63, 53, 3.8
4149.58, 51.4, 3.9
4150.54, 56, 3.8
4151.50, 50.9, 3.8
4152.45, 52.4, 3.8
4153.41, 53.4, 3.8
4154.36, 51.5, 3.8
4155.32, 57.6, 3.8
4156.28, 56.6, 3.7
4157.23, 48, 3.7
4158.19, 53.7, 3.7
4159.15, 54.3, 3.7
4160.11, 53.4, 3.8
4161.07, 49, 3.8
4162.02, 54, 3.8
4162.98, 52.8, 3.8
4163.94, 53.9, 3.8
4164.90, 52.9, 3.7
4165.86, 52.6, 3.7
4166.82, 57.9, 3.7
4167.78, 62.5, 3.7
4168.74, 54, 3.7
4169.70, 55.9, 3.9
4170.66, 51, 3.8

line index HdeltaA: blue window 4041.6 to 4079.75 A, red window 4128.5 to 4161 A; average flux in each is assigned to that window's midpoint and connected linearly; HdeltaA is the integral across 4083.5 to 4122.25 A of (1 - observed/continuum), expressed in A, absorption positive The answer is 1.5 A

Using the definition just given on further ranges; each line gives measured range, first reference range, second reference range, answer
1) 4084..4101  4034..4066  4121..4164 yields 1.4 A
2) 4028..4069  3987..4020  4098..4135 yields -1.3 A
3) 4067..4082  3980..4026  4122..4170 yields -0.3 A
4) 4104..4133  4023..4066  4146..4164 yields 1.7 A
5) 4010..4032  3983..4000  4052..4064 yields -0.4 A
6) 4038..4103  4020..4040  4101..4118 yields -0.5 A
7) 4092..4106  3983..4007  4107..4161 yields -0.8 A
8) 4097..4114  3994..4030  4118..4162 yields 0.0 A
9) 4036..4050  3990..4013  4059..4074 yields -0.6 A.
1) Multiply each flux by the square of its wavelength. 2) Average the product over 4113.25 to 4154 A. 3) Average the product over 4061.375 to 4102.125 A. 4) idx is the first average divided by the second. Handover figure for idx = 1.0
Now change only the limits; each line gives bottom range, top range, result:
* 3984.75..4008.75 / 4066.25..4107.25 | 1.02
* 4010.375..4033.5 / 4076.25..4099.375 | 0.92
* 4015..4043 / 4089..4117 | 0.95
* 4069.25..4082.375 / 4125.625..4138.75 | 1.01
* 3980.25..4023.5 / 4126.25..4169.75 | 1.02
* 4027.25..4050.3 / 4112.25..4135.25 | 0.96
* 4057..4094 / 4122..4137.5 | 1.00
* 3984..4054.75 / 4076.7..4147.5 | 0.98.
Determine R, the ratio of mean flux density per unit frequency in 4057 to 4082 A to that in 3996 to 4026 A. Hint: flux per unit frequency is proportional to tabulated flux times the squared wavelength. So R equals 1.0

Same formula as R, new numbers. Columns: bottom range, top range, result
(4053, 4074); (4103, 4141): 0.94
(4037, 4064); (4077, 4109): 0.95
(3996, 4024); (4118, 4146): 1.01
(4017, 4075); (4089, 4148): 0.96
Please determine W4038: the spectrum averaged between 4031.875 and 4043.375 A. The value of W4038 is 59.3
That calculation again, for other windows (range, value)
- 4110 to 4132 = 53.5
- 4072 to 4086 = 55.3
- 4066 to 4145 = 54.9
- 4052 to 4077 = 57.4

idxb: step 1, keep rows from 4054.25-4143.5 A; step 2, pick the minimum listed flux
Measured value 27.7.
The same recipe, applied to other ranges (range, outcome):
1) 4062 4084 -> 49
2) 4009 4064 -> 47.5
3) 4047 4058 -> 49.9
